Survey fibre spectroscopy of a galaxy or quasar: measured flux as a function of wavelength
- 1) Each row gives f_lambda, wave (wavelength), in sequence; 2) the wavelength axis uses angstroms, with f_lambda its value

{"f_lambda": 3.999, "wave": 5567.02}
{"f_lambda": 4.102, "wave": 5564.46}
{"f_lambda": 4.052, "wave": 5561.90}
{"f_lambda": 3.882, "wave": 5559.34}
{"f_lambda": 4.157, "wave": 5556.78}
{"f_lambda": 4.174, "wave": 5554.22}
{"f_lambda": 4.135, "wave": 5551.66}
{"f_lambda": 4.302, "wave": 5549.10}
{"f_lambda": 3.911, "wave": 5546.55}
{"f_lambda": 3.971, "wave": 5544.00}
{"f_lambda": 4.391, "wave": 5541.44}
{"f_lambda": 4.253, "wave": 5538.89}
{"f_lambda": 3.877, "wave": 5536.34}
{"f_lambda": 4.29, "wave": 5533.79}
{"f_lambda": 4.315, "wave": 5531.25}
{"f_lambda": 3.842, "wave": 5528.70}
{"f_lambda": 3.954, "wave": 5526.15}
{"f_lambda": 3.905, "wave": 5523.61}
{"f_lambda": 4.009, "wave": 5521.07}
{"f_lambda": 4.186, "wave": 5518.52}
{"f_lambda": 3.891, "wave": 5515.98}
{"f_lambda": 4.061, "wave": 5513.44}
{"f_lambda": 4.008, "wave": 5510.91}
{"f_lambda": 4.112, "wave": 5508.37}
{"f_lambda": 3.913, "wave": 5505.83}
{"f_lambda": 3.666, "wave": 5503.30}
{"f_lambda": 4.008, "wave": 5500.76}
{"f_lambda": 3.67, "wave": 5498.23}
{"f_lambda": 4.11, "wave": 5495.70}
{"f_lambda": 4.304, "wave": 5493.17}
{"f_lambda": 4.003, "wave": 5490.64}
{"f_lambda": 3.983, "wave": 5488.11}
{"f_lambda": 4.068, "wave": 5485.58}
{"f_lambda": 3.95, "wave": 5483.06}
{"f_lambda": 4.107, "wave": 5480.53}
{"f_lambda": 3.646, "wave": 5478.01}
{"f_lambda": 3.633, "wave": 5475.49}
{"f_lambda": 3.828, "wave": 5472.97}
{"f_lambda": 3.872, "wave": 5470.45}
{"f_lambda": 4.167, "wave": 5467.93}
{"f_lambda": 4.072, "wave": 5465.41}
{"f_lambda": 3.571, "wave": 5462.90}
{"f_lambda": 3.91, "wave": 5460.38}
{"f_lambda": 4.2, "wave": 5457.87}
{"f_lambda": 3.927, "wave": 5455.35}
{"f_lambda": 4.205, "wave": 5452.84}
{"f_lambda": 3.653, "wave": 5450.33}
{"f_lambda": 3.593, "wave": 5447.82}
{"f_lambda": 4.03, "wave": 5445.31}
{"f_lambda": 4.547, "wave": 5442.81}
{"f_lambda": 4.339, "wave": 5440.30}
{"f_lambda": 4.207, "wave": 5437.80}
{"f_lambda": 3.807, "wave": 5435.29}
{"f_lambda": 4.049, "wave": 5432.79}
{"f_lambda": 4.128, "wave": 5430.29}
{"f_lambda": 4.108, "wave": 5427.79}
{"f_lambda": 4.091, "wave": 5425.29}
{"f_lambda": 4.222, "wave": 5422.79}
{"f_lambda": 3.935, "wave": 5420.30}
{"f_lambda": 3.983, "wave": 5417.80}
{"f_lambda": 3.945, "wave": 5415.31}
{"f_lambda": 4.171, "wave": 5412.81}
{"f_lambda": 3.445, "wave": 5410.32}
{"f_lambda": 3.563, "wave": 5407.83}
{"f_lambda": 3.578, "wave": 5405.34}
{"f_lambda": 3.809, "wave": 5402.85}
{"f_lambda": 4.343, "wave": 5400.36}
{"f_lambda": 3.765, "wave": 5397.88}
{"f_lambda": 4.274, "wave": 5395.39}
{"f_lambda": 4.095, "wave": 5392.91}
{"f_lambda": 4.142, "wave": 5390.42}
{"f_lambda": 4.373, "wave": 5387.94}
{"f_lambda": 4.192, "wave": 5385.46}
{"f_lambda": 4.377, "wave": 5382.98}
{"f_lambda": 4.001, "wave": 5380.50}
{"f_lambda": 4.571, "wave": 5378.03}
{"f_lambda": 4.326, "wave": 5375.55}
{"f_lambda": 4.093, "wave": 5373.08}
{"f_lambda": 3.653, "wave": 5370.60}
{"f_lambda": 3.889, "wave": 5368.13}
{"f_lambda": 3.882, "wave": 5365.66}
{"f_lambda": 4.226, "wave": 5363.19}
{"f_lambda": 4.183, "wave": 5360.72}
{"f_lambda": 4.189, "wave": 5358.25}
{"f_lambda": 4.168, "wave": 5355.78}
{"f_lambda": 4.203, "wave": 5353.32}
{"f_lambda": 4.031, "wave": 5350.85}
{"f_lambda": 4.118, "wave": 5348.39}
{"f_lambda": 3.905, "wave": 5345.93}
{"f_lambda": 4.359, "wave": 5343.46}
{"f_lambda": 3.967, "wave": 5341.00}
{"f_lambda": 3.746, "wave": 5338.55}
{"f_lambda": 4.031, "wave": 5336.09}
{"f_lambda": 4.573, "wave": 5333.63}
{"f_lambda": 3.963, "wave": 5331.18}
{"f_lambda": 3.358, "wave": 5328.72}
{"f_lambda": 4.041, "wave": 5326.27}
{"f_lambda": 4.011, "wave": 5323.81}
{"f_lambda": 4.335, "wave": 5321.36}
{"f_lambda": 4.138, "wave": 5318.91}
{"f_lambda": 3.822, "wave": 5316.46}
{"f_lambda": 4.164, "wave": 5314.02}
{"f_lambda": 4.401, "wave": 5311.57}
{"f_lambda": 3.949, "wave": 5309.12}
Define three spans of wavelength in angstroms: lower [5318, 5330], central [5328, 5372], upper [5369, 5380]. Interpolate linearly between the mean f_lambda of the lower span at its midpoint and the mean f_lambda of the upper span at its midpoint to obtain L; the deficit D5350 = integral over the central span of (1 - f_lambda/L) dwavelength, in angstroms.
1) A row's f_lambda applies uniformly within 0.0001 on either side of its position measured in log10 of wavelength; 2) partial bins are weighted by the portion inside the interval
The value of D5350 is 0.3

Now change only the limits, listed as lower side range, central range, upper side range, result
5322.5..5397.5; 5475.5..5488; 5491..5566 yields 0.5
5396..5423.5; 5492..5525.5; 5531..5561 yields 0.6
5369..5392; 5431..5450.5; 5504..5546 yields 0.4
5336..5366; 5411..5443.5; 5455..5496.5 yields -0.7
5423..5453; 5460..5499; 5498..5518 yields 0.5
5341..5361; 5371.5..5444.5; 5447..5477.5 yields -1.4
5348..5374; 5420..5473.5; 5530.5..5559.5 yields 0.9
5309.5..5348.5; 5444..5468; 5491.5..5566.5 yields 0.8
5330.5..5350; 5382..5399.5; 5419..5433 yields -0.4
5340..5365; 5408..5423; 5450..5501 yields 0.5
